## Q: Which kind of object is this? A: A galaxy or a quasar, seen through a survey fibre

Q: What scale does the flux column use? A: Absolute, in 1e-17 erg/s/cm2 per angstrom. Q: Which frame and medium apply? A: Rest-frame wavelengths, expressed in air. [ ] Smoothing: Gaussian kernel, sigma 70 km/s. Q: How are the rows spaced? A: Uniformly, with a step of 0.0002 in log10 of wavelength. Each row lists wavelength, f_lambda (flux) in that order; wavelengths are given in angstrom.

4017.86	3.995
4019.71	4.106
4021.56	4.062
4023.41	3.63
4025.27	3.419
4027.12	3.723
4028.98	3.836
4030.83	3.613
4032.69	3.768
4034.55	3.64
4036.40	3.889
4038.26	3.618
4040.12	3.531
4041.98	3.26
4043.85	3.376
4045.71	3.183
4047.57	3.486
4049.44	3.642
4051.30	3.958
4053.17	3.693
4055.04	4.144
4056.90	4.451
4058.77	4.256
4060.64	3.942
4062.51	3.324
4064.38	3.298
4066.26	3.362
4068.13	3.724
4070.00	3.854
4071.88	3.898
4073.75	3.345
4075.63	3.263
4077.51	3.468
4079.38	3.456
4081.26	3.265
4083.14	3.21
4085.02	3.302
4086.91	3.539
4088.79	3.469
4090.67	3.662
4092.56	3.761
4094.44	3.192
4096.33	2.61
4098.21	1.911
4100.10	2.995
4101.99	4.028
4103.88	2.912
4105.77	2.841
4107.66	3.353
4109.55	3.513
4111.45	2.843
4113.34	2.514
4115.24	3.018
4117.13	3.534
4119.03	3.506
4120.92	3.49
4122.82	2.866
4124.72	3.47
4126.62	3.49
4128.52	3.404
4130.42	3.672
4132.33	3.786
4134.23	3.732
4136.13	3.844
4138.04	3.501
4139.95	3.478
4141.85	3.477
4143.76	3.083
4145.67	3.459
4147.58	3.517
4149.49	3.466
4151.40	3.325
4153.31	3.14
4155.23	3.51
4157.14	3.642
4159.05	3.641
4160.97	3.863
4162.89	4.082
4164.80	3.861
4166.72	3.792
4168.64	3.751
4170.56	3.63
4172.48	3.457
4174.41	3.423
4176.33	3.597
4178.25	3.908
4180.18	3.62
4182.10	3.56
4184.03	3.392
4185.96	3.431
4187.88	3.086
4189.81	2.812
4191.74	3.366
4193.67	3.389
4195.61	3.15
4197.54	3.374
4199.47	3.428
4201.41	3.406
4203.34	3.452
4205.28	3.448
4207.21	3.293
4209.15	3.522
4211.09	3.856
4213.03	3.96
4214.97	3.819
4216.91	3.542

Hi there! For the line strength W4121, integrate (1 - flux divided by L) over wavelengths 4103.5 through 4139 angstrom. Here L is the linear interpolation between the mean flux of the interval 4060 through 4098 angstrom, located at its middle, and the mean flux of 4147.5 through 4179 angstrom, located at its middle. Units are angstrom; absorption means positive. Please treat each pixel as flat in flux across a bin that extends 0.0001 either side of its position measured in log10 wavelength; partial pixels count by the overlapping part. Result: 1.8 angstrom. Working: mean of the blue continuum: 3.41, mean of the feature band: 3.34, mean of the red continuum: 3.63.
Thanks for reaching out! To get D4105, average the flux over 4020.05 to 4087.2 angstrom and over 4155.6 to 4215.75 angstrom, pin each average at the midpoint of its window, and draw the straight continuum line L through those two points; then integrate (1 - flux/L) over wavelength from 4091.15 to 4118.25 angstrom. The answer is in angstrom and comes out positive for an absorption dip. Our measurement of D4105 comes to 3.8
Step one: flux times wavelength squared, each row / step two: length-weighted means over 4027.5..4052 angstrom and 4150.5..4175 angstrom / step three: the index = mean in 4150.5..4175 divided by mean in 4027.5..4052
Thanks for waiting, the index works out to 1.07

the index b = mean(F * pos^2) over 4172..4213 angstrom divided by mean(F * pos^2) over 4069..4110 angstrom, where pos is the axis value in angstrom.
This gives 1.1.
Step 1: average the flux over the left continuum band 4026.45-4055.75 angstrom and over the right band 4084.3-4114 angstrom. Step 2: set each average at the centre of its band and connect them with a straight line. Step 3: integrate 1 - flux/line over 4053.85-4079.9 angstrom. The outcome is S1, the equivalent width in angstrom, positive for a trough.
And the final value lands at -2.1 angstrom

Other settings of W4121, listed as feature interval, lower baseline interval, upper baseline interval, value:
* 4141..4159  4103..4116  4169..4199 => -1.0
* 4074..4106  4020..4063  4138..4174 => 3.6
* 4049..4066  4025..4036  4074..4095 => -1.4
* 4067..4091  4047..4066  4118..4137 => 1.5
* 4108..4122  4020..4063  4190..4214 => 1.5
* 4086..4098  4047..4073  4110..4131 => 0.8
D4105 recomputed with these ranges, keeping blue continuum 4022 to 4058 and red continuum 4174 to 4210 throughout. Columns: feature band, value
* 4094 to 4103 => 1.6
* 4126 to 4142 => -0.4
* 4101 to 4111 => 0.7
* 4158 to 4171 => -1.3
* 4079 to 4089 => 0.7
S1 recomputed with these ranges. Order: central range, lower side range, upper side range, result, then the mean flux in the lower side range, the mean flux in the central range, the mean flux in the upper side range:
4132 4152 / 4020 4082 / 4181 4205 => -0.4 angstrom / 3.65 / 3.51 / 3.33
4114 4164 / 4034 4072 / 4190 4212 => 0.4 angstrom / 3.69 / 3.5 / 3.4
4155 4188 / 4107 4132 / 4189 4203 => -3.5 angstrom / 3.29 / 3.64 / 3.29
